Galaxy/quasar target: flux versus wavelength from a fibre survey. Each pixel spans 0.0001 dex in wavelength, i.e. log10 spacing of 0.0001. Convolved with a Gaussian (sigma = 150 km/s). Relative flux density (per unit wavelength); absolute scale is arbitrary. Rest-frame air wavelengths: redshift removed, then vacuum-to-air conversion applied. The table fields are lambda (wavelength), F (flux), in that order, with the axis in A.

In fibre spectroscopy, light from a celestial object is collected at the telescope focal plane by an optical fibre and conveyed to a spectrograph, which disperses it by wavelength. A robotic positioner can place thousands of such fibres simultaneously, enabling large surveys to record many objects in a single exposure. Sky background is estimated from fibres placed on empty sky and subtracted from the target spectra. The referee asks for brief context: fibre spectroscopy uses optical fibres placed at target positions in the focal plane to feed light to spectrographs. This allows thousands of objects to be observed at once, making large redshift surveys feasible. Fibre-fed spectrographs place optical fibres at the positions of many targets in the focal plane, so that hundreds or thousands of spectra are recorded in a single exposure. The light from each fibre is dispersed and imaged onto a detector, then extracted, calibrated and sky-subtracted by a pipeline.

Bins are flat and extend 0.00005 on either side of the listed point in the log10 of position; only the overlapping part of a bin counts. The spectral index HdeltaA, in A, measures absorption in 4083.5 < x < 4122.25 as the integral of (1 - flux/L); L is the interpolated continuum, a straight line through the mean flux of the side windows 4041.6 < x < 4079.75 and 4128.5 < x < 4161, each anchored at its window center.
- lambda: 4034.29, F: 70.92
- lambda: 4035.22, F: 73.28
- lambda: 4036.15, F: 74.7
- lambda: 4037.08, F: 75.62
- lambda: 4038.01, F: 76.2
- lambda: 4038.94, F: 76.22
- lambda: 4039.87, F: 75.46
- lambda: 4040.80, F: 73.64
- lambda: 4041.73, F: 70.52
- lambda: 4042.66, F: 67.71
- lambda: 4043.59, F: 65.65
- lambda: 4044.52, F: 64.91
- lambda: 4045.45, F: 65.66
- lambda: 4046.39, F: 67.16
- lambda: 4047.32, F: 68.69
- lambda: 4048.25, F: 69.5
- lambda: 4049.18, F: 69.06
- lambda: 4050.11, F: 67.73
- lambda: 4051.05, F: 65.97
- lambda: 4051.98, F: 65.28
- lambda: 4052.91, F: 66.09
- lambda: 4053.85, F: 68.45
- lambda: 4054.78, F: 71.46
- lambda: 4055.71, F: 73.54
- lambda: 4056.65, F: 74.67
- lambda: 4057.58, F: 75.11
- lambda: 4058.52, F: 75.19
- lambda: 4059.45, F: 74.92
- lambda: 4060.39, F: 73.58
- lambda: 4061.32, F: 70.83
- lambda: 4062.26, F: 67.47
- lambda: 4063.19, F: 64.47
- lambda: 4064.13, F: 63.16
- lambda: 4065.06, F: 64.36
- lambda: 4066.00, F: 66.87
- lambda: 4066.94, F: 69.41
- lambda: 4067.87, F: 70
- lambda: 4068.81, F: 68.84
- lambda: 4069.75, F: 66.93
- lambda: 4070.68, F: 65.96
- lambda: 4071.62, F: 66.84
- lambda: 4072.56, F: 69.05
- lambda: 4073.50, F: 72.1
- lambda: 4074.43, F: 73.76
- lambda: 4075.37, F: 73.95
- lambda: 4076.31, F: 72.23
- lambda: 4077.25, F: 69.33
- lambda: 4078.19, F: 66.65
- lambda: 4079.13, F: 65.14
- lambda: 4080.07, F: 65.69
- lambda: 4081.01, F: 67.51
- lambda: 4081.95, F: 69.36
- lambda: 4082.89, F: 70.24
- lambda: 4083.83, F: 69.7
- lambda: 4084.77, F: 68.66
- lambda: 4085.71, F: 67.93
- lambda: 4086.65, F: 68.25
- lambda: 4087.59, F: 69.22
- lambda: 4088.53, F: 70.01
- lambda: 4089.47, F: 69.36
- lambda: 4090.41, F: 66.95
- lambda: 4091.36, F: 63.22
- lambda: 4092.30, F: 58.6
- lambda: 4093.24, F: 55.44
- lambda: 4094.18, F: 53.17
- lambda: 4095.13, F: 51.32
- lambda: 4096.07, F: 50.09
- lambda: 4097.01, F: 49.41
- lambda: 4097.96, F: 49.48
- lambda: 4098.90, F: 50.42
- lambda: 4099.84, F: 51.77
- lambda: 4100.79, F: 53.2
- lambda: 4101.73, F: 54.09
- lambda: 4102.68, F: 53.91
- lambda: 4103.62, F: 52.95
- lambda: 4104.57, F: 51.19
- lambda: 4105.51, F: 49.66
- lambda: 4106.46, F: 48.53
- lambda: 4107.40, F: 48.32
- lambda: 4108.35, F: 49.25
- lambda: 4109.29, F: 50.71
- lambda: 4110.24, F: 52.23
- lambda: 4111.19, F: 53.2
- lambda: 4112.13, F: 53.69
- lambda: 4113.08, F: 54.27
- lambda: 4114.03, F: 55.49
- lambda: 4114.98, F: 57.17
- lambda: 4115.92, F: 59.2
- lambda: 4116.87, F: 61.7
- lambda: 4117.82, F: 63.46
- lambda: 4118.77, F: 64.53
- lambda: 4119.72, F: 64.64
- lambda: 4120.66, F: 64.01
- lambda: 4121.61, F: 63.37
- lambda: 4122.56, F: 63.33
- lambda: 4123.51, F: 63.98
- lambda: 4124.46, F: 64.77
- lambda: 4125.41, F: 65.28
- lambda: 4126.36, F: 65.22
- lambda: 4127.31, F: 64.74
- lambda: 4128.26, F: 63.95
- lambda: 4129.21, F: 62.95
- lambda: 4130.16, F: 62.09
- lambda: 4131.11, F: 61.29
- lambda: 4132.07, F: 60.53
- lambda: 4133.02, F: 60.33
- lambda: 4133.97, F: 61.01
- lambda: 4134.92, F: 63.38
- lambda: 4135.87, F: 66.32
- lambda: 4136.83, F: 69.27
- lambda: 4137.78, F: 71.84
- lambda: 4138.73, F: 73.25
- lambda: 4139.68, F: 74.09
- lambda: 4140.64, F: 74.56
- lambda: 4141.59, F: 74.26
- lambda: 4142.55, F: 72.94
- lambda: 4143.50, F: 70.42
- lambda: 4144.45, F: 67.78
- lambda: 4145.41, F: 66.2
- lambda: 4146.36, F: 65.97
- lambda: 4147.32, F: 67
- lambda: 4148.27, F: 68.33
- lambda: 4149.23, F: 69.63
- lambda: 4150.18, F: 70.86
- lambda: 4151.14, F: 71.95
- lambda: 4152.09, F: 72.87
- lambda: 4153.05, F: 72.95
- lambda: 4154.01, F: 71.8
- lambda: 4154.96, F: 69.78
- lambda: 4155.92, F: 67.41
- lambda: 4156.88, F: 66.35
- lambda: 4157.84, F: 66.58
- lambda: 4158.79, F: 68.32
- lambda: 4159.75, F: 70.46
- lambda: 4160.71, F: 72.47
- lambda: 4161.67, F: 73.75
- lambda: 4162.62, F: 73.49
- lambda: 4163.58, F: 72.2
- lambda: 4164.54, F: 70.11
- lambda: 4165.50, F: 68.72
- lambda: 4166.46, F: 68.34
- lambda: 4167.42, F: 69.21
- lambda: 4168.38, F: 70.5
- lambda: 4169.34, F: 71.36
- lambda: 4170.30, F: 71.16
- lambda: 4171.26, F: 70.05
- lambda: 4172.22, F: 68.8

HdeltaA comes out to 6.25 A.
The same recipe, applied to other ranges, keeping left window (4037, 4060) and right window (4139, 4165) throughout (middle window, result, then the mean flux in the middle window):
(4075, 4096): 1.4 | 65.6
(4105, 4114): 2.4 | 51.3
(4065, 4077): 0.2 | 69.4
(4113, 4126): 1.6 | 62.1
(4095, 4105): 2.7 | 51.6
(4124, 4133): 0.9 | 63.2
